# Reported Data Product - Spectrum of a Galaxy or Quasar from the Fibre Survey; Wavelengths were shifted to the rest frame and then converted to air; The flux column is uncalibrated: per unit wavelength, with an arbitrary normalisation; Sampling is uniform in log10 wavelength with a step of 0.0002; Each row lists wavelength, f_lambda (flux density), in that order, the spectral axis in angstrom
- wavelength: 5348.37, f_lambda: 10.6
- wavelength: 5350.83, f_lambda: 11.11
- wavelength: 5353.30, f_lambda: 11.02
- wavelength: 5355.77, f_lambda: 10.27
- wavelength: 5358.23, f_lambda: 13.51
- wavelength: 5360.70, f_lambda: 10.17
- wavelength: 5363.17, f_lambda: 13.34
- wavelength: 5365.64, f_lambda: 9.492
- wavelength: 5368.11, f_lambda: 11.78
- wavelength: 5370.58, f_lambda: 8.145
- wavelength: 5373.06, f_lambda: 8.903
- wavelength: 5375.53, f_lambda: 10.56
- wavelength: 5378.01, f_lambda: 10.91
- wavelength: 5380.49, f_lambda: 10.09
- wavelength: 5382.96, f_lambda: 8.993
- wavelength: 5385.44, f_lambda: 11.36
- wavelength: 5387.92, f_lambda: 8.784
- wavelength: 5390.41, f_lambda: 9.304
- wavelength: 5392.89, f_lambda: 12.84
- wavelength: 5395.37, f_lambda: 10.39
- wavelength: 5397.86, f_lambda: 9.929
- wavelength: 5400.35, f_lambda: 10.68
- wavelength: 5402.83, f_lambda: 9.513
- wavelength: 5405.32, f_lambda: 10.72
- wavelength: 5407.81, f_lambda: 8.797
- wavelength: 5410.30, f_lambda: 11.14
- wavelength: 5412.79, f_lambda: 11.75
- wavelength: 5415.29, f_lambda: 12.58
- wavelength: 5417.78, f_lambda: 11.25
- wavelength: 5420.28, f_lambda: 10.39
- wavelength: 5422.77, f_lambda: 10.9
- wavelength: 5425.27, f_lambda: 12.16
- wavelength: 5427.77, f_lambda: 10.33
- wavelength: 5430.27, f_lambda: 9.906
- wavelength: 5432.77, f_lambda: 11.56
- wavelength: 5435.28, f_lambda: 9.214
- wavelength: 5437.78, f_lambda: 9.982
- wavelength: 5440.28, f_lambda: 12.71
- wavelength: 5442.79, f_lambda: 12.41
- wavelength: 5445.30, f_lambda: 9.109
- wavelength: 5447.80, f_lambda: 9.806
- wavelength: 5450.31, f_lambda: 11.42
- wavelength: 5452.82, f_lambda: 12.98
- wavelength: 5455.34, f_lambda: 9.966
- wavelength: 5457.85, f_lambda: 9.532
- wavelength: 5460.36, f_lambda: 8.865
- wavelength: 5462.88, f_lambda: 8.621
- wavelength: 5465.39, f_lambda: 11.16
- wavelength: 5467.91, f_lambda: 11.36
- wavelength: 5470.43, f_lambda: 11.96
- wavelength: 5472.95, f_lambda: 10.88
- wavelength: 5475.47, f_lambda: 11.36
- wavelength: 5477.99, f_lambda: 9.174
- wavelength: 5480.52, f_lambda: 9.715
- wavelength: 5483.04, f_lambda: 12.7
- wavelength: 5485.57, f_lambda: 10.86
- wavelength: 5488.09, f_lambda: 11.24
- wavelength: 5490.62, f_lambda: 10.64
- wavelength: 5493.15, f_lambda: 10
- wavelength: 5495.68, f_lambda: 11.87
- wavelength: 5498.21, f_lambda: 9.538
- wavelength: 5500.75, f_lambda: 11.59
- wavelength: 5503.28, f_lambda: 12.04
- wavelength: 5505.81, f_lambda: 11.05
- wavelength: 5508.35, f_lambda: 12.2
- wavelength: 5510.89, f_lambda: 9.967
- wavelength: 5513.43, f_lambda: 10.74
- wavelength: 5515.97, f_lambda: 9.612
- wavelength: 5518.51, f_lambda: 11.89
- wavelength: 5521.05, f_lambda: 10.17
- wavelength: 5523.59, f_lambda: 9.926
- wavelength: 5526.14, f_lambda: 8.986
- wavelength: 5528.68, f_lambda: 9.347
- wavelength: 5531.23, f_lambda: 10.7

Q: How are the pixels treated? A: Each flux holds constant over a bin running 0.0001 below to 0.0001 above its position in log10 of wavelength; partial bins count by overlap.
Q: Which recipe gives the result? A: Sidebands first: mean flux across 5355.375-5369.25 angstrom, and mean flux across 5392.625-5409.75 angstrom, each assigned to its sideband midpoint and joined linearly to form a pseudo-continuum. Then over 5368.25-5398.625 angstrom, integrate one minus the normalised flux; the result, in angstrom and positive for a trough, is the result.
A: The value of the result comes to 2.1 angstrom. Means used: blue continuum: 11.5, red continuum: 10.3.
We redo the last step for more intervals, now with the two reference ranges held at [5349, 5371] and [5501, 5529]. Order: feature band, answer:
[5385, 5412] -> 1.6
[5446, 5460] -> 0.3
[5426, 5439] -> 0.7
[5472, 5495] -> -0.1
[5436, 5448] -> 0.0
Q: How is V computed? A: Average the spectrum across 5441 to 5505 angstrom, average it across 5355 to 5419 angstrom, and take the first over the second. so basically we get 1.02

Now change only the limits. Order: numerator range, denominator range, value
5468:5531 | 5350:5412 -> 1.03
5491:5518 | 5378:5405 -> 1.06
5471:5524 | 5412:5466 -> 1.01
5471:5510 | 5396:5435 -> 1.03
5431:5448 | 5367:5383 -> 1.08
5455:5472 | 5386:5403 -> 0.99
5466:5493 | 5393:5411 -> 1.06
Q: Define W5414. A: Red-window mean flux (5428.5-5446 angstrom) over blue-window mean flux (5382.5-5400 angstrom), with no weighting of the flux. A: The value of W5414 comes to 1.04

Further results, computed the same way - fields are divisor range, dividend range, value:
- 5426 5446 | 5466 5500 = 1.01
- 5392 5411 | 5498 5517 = 1.05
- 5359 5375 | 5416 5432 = 1.05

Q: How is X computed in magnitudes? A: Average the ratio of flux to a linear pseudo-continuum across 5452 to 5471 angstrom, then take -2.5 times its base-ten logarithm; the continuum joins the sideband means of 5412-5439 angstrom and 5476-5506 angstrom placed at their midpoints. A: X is 0.04 mag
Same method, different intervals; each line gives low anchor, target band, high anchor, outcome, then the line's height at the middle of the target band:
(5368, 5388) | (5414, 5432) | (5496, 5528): -0.09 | 10.2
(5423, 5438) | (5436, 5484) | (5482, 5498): 0.01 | 10.8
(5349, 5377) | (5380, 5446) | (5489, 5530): 0.01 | 10.7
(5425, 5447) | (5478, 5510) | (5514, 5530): -0.08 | 10.3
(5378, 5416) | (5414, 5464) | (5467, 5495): 0.00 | 10.7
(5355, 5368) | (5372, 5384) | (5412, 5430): 0.15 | 11.4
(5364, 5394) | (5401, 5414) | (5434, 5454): 0.01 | 10.5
